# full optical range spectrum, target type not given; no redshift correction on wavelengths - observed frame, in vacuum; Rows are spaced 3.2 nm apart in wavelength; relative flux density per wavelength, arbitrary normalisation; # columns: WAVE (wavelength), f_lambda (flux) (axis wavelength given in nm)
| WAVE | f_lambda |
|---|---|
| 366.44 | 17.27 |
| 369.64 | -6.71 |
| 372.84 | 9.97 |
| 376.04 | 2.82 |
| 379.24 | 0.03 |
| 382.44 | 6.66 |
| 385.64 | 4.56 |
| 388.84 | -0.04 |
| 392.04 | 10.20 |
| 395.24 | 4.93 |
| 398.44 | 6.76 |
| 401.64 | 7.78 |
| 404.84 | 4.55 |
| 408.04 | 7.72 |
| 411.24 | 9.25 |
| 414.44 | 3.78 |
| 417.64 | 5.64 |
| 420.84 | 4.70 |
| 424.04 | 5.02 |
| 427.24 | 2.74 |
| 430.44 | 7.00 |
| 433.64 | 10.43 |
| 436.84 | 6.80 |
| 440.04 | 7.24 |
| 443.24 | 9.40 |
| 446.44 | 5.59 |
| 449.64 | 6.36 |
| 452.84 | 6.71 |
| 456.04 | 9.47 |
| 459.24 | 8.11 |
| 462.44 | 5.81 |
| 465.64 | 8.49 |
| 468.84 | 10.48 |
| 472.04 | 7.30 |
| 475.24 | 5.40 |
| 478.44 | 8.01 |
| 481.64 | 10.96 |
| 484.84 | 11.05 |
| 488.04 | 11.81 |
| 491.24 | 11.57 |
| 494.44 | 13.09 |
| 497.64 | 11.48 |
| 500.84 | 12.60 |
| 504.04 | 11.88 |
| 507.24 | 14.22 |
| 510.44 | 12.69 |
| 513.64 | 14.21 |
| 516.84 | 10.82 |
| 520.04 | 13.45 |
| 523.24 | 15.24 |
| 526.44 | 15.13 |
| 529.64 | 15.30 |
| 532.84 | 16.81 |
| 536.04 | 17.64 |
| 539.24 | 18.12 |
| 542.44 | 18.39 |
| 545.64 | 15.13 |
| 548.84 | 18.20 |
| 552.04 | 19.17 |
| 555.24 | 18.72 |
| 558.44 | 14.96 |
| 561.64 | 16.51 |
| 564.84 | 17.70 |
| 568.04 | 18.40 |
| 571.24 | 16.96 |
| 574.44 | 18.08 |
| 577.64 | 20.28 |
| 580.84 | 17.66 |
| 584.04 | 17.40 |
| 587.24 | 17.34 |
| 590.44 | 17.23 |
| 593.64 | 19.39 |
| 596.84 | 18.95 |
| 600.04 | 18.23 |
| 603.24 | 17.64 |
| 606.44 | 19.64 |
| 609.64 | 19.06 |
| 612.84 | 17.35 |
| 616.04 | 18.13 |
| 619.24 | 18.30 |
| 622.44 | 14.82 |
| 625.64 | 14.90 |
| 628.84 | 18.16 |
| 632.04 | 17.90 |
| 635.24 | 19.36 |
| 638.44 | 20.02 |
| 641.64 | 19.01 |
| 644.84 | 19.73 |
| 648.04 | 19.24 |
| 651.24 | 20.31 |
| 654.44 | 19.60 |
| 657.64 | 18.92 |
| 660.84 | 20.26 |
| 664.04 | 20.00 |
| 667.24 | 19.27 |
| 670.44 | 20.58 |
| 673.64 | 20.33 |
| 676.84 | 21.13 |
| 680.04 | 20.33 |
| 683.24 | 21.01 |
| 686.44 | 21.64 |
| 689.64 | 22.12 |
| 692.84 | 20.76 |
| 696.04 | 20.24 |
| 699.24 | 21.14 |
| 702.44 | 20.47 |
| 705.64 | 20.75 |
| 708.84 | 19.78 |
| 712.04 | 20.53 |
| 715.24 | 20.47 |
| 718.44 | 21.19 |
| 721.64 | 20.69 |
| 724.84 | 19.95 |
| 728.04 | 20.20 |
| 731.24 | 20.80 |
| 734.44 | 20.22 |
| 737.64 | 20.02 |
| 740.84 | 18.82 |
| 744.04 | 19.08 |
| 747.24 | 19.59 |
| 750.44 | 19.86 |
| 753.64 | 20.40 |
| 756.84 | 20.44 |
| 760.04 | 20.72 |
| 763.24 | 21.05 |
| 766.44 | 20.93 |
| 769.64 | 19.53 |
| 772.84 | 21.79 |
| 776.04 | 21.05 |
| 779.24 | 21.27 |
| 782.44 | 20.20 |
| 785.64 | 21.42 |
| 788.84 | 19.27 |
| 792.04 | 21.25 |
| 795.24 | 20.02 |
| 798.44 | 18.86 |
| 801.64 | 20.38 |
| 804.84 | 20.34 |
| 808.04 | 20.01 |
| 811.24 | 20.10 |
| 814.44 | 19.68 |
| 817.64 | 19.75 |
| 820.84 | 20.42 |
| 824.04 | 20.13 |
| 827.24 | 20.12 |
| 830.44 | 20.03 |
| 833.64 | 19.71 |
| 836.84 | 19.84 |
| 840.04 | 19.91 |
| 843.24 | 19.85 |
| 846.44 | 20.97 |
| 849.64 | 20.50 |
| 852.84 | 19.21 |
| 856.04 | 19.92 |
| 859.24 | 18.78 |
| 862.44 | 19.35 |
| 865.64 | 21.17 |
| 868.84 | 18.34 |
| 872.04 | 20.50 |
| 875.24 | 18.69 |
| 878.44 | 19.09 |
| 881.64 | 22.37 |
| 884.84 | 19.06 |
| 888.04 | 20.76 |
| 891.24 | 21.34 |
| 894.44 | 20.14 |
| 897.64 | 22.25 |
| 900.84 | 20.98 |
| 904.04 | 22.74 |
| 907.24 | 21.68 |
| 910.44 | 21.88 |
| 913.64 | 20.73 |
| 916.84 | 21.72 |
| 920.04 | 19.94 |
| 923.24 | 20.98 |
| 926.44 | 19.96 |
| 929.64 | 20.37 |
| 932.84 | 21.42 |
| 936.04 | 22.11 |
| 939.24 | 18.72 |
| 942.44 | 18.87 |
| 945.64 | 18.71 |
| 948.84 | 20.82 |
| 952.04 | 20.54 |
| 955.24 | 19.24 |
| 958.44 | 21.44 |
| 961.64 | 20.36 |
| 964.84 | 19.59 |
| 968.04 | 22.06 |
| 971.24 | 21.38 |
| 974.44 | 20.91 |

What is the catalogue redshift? 0.20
